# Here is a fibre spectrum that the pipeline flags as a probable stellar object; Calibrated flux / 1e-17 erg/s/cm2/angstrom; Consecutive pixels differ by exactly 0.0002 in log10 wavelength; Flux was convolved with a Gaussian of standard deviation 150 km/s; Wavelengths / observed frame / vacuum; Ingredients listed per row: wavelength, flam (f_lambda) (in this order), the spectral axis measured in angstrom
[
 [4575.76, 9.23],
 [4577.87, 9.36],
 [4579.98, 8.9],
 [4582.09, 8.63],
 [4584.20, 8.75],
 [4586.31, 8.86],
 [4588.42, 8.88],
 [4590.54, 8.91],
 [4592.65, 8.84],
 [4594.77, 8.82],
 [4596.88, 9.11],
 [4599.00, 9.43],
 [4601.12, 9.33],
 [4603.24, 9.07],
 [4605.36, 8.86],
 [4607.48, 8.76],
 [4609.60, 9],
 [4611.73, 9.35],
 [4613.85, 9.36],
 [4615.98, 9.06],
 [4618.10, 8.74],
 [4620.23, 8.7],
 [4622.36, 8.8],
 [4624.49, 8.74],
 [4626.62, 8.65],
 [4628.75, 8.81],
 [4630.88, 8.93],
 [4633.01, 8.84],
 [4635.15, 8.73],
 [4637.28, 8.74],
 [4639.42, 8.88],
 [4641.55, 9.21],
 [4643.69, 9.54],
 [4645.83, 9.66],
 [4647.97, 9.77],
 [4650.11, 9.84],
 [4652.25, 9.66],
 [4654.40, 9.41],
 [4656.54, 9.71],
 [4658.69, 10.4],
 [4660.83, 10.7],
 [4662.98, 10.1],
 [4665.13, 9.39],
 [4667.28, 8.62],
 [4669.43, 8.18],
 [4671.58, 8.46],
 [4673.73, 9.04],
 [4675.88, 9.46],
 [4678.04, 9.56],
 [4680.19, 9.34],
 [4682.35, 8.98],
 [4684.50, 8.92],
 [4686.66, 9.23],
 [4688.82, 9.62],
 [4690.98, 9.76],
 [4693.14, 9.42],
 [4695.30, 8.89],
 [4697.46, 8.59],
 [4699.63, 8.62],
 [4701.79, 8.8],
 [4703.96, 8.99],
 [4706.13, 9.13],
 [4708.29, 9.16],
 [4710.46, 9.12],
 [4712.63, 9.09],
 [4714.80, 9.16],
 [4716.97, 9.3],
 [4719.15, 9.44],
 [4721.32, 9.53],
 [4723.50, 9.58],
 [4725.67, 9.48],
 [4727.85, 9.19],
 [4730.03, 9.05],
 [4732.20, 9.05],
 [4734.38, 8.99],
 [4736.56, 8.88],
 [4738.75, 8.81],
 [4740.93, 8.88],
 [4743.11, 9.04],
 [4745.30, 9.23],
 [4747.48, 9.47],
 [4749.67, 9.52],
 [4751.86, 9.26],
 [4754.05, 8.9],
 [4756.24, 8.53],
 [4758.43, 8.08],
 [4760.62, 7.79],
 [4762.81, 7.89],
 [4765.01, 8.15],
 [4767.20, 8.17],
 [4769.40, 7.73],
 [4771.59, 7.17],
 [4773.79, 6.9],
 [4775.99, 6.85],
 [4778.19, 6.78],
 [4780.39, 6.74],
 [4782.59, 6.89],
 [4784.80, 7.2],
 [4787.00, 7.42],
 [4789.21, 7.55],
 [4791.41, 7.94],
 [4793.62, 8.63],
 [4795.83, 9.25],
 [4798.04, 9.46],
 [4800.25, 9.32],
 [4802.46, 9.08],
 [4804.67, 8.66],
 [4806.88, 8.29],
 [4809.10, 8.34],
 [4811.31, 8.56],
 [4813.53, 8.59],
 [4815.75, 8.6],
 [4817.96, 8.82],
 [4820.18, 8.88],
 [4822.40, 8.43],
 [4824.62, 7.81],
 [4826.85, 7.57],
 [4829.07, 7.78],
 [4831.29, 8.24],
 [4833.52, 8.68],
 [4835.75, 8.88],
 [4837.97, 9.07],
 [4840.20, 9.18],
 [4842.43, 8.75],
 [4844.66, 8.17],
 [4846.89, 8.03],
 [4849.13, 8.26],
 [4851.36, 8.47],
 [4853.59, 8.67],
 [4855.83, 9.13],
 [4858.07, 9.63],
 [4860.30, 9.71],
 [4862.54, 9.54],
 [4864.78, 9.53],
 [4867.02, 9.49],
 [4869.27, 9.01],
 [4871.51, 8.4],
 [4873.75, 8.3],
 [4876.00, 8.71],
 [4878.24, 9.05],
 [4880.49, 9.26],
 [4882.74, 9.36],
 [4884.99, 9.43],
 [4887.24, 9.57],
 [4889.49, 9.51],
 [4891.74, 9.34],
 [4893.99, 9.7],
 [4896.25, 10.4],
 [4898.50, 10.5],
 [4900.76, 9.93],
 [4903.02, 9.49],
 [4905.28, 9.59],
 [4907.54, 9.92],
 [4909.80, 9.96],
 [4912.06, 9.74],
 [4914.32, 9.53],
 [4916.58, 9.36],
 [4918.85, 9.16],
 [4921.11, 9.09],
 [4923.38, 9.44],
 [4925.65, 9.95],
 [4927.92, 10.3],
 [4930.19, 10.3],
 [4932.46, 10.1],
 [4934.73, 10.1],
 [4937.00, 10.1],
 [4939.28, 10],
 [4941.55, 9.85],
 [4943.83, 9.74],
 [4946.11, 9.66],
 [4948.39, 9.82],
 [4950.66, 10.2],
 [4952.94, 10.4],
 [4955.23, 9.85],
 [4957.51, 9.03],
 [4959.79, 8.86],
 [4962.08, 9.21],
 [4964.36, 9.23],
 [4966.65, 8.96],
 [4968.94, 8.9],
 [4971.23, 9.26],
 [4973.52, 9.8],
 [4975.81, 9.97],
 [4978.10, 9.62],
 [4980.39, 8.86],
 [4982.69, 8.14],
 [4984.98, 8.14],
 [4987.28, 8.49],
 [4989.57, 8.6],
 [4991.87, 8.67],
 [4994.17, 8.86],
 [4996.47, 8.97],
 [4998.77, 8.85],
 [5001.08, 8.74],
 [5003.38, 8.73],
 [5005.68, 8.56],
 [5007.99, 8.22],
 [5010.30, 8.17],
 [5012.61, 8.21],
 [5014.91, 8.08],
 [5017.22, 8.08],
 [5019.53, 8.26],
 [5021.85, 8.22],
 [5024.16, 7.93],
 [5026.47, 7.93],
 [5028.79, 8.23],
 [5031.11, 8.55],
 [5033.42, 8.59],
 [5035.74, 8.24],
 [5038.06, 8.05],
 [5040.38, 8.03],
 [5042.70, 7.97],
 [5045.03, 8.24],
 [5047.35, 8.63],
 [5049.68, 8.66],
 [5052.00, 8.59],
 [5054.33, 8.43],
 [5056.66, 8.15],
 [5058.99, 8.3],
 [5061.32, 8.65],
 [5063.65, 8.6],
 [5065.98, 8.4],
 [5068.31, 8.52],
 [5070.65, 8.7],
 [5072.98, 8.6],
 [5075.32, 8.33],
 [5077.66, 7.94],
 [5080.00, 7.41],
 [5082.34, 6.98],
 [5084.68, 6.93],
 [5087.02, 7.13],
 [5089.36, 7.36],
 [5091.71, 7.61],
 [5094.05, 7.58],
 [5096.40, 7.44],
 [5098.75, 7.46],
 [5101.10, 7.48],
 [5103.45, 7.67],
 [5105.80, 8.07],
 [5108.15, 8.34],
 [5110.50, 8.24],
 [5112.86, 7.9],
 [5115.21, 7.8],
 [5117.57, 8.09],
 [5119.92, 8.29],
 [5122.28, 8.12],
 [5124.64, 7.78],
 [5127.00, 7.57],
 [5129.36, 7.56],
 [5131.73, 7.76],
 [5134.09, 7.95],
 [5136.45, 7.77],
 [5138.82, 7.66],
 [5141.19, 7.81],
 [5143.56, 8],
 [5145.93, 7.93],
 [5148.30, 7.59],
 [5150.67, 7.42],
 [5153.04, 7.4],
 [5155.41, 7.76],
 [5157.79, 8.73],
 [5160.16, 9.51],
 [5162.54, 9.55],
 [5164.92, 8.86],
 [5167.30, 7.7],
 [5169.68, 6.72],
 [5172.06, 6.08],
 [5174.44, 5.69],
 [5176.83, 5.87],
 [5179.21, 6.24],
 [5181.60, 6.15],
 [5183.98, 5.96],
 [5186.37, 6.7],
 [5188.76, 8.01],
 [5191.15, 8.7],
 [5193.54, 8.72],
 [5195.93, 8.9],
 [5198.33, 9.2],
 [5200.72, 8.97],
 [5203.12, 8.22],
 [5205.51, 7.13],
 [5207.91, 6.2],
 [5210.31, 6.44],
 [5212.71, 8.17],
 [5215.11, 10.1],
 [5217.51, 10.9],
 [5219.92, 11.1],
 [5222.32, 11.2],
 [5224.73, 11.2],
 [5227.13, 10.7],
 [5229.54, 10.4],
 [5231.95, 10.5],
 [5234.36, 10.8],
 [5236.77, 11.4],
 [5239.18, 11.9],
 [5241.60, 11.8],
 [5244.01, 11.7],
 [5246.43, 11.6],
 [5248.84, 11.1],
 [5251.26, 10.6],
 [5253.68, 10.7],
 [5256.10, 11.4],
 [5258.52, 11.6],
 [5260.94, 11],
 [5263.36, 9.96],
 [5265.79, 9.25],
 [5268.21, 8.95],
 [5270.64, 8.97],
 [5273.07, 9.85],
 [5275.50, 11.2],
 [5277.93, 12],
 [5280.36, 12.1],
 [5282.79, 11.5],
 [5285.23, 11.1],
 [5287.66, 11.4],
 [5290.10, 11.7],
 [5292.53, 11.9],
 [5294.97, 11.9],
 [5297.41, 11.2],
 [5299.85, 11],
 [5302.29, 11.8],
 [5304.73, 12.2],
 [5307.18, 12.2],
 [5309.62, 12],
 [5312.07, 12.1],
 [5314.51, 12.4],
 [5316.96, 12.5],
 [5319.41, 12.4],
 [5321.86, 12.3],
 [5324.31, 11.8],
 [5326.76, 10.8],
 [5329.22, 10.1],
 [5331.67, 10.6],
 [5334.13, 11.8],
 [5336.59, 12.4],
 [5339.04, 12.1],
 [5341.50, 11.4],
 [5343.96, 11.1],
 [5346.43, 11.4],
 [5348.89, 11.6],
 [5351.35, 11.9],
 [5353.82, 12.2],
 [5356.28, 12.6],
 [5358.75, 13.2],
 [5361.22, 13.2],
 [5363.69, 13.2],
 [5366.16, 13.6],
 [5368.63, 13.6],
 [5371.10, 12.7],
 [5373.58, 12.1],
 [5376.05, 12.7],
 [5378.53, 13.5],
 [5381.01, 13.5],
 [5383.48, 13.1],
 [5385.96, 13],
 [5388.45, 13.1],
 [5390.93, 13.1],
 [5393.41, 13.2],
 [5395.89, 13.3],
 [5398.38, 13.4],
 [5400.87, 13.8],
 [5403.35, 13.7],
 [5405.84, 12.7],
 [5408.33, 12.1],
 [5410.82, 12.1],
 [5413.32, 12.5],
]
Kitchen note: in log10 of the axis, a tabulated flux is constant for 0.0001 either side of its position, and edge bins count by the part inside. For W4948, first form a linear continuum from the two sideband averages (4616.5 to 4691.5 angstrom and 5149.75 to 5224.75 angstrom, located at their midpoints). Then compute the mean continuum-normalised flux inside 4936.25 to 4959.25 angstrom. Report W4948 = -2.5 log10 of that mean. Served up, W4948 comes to -0.147 mag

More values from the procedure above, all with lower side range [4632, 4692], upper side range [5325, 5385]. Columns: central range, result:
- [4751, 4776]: 0.22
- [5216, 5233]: 0.08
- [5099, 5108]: 0.40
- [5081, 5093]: 0.47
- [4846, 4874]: 0.14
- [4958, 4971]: 0.17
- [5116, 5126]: 0.37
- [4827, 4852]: 0.19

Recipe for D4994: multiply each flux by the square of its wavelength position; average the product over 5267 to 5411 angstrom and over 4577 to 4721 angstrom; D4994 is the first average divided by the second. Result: 1.75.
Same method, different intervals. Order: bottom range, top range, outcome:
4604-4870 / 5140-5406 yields 1.50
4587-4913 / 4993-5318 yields 1.19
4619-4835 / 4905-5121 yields 1.11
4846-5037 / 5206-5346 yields 1.37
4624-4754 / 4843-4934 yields 1.11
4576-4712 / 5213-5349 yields 1.59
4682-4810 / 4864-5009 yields 1.17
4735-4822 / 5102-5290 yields 1.29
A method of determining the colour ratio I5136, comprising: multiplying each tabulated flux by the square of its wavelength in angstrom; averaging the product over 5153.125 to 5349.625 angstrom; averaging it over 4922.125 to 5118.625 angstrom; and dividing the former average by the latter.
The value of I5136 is 1.29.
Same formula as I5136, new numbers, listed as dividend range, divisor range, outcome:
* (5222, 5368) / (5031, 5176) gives 1.56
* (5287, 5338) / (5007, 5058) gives 1.59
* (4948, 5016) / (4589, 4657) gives 1.14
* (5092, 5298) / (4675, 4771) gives 1.22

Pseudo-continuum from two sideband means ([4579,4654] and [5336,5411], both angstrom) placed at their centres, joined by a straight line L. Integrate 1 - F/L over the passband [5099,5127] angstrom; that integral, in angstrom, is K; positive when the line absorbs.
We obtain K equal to 8.60 angstrom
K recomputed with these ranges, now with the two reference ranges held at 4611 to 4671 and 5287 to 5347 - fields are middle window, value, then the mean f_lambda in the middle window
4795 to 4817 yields 2.29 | 8.81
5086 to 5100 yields 4.44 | 7.43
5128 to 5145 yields 5.01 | 7.78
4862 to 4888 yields 2.48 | 9.12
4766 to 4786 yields 5.26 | 7.17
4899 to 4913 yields 0.54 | 9.8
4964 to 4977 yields 1.34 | 9.36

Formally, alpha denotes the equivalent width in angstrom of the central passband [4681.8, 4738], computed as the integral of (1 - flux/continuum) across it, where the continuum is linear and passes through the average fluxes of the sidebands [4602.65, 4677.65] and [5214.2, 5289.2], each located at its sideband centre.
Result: 1.4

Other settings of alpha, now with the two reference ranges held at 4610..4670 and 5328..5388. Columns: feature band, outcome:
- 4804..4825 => 3.1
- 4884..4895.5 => 0.9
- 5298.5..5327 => 0.4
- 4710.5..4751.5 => 1.8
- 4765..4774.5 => 2.1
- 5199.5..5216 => 5.4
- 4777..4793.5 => 4.3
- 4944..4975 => 3.3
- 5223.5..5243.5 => 1.2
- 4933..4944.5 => 0.6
